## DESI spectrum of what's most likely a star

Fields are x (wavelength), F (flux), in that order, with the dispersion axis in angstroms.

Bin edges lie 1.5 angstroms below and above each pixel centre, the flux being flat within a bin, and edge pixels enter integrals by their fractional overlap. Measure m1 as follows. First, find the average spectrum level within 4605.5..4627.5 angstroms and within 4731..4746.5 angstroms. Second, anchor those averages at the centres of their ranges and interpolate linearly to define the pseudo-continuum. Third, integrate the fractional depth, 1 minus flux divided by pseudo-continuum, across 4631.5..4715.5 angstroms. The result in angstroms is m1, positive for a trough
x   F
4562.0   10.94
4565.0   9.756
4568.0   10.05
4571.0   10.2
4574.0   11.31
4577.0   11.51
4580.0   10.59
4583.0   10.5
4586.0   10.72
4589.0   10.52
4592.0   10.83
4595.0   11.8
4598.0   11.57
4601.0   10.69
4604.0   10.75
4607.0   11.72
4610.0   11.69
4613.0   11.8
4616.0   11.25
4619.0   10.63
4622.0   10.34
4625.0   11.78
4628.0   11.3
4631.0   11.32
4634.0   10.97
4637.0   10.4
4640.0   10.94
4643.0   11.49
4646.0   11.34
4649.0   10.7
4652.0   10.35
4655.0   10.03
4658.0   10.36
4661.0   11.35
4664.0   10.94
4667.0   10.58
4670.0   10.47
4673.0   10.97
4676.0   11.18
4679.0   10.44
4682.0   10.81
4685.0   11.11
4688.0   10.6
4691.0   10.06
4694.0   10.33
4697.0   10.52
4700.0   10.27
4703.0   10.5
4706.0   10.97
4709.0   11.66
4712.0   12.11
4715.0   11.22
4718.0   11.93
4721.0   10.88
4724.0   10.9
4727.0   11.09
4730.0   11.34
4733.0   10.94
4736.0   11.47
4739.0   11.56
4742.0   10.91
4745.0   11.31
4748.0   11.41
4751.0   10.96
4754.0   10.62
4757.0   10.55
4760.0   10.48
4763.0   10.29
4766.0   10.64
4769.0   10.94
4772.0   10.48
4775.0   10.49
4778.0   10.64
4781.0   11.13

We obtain 3.5 angstroms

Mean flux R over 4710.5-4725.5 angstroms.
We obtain 11.4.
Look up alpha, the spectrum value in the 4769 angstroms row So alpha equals 10.94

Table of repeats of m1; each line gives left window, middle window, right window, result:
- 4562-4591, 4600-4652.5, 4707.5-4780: -1.82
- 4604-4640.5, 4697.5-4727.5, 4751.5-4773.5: -0.94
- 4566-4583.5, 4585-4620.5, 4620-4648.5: -1.00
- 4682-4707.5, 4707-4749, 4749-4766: -2.96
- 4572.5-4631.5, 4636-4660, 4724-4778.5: 0.73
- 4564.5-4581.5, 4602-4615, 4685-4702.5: -1.09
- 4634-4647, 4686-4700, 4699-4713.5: 0.90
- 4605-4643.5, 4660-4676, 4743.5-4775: 0.25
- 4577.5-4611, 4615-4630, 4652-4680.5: -0.22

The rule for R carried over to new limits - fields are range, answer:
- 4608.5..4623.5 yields 11.1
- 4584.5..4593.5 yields 10.7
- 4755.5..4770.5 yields 10.6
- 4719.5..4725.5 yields 10.9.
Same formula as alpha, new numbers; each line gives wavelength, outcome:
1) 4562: 10.94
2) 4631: 11.32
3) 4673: 10.97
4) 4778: 10.64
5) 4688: 10.6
